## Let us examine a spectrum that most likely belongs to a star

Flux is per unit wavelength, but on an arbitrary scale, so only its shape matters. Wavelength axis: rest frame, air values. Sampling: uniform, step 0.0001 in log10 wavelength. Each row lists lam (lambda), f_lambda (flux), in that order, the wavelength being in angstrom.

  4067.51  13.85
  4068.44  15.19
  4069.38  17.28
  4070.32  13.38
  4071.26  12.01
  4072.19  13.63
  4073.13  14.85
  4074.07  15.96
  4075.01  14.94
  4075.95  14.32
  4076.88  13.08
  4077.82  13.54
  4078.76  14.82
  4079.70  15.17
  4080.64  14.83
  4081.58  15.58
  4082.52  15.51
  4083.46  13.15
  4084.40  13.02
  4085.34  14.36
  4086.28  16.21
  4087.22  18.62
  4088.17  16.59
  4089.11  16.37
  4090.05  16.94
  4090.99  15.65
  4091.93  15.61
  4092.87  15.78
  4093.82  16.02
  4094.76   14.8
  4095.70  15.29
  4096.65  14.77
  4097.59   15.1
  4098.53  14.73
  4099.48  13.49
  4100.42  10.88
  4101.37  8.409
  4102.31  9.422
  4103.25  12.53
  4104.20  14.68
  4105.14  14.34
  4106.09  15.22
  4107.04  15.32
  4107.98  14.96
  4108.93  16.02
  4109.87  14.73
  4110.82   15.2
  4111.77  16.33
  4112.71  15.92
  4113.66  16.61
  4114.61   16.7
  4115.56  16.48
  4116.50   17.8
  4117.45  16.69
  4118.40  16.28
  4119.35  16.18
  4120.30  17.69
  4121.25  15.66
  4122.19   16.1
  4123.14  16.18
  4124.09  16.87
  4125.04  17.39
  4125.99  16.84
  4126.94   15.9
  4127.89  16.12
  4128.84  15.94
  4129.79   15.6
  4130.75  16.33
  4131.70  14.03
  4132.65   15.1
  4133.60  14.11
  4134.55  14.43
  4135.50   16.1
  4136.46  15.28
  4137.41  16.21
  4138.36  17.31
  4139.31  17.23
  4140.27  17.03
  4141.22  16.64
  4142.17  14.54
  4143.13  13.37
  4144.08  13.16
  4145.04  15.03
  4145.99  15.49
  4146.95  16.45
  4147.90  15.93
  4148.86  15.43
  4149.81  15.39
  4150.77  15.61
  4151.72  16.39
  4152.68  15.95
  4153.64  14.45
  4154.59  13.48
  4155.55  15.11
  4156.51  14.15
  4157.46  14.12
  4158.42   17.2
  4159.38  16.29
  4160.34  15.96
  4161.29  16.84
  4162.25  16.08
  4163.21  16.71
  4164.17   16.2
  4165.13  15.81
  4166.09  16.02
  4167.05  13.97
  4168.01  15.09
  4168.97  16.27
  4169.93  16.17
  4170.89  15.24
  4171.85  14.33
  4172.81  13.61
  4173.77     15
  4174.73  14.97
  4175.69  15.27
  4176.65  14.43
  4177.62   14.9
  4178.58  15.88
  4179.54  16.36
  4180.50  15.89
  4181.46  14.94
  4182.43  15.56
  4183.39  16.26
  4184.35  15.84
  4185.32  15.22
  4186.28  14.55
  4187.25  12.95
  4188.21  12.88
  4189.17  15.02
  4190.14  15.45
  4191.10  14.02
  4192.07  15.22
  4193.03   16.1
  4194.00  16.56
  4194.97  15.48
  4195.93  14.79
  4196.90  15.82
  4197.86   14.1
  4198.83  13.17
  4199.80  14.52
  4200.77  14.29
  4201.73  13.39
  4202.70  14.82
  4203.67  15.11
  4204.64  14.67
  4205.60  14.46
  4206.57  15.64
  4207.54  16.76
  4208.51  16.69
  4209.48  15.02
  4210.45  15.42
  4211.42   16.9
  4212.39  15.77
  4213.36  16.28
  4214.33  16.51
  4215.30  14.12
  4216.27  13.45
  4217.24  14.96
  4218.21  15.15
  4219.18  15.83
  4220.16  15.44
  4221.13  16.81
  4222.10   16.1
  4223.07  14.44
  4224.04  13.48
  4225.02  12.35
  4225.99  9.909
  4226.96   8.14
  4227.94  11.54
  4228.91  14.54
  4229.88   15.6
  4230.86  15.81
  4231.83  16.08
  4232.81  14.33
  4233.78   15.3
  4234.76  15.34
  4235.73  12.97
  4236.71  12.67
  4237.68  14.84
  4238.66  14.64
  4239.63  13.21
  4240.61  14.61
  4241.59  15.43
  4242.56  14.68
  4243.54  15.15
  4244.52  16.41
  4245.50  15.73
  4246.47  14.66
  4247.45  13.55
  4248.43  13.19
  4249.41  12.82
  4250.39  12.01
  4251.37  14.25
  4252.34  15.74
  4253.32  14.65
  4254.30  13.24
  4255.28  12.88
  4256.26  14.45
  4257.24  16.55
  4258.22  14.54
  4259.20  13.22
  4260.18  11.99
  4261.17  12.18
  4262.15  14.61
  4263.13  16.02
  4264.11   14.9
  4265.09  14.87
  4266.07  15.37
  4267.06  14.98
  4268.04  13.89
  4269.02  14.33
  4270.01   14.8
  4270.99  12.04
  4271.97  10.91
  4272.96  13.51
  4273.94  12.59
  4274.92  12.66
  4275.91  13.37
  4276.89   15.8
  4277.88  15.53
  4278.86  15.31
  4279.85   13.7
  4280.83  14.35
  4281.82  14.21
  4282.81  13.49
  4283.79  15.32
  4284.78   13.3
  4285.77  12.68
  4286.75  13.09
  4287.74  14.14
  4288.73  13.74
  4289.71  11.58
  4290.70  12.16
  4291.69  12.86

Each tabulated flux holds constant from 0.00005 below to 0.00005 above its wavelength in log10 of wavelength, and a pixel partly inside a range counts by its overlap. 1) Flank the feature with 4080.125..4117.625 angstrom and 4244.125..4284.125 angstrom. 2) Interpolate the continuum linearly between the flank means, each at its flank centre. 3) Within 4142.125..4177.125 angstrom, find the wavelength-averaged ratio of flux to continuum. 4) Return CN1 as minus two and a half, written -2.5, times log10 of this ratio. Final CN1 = -0.04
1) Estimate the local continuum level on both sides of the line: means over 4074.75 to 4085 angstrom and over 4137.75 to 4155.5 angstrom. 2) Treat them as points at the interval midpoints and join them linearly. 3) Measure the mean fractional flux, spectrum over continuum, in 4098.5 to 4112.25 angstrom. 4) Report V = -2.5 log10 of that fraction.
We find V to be 0.08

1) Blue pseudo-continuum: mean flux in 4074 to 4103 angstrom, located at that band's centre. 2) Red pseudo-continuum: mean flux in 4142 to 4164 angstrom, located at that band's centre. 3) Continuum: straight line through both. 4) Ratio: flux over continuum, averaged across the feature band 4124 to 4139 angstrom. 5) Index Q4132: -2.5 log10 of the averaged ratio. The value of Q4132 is -0.05 mag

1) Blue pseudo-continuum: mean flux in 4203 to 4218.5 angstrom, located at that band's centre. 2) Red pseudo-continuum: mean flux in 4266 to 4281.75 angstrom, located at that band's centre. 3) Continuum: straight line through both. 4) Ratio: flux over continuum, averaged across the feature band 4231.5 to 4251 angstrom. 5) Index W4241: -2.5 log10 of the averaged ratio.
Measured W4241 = 0.025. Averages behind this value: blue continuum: 15.4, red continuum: 13.9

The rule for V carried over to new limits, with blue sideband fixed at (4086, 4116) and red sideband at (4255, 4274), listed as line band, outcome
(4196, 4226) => -0.049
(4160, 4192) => -0.054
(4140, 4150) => -0.042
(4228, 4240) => -0.028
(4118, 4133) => -0.092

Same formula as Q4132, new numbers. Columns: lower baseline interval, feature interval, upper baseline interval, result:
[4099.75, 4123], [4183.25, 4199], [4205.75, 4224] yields 0.037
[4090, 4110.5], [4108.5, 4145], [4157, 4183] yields -0.085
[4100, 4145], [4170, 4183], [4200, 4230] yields -0.016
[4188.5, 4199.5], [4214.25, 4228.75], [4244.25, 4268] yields 0.066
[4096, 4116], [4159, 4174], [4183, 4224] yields -0.055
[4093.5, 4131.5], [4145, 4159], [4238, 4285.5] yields -0.027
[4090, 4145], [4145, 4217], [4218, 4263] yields -0.039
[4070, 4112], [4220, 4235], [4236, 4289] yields 0.012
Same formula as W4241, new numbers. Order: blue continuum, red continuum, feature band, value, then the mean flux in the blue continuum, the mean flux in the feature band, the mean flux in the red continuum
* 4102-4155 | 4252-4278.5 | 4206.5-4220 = -0.07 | 15.6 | 15.6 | 14.1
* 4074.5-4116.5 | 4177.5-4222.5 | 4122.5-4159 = -0.04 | 14.9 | 15.6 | 15.2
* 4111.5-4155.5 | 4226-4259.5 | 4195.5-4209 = -0.01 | 15.9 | 14.9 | 14.1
